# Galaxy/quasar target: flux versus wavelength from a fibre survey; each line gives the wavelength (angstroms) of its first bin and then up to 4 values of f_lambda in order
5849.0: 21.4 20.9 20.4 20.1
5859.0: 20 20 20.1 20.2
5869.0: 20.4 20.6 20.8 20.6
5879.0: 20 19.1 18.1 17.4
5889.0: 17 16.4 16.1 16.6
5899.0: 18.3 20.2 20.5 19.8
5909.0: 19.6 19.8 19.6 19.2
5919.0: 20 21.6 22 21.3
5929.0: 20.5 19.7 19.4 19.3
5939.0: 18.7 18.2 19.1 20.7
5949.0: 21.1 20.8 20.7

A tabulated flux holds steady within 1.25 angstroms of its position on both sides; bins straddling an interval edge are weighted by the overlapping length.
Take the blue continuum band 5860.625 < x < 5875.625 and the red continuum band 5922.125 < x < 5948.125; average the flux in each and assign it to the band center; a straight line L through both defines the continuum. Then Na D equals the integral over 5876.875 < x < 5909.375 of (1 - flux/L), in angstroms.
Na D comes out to 2.9 angstroms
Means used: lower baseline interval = 20.4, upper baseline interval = 19.9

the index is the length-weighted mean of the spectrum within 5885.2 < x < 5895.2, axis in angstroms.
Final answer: 16.7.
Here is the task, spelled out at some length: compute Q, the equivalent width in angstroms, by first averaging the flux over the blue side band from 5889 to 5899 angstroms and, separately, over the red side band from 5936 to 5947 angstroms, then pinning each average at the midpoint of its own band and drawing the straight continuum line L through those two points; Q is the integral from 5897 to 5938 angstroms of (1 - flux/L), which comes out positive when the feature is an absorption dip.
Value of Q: -4.8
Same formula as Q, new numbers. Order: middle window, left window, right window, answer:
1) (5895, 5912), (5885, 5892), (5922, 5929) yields -0.32 angstroms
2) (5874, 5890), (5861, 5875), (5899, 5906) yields 1.03 angstroms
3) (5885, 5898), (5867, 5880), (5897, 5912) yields 2.07 angstroms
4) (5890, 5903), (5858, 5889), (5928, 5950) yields 1.37 angstroms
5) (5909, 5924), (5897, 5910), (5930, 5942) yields -0.63 angstroms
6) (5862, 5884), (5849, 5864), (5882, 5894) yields -1.63 angstroms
